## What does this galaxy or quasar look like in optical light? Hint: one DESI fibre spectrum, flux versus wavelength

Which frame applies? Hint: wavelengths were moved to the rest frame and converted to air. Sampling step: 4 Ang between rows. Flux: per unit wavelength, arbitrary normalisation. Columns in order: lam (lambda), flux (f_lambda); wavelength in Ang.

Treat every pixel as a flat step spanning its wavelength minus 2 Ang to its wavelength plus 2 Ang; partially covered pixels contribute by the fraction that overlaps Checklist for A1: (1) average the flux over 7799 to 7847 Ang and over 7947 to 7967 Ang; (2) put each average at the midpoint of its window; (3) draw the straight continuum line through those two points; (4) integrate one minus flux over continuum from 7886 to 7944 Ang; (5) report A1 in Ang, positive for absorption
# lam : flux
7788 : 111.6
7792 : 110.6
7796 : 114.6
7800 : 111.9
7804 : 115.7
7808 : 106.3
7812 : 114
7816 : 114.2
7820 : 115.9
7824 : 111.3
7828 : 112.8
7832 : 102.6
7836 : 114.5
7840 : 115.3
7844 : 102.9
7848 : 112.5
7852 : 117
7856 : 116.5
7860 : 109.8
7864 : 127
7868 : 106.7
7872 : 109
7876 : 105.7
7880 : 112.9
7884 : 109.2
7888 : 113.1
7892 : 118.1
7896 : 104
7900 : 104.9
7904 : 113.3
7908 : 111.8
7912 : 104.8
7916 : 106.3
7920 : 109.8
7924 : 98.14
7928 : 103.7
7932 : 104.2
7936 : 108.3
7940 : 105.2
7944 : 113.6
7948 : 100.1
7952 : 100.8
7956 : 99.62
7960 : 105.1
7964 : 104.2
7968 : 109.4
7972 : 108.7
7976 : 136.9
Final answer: -1.4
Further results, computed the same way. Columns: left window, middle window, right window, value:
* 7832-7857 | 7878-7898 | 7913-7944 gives -0.5 Ang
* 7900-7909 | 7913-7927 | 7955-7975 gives 0.7 Ang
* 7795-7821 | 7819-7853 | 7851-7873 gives 0.7 Ang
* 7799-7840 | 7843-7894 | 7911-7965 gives -1.7 Ang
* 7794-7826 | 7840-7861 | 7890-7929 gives -0.3 Ang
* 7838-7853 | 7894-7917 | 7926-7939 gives -0.1 Ang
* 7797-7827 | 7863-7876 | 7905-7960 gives -0.3 Ang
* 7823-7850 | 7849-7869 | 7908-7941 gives -1.2 Ang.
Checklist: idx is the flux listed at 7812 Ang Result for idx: 114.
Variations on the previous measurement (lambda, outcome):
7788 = 111.6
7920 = 109.8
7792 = 110.6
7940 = 105.2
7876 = 105.7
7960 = 105.1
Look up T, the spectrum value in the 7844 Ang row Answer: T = 102.9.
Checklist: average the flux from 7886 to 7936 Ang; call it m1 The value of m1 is 108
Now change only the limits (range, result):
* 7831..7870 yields 113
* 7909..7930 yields 105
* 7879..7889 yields 111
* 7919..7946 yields 106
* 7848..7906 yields 112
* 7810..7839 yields 112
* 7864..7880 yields 110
